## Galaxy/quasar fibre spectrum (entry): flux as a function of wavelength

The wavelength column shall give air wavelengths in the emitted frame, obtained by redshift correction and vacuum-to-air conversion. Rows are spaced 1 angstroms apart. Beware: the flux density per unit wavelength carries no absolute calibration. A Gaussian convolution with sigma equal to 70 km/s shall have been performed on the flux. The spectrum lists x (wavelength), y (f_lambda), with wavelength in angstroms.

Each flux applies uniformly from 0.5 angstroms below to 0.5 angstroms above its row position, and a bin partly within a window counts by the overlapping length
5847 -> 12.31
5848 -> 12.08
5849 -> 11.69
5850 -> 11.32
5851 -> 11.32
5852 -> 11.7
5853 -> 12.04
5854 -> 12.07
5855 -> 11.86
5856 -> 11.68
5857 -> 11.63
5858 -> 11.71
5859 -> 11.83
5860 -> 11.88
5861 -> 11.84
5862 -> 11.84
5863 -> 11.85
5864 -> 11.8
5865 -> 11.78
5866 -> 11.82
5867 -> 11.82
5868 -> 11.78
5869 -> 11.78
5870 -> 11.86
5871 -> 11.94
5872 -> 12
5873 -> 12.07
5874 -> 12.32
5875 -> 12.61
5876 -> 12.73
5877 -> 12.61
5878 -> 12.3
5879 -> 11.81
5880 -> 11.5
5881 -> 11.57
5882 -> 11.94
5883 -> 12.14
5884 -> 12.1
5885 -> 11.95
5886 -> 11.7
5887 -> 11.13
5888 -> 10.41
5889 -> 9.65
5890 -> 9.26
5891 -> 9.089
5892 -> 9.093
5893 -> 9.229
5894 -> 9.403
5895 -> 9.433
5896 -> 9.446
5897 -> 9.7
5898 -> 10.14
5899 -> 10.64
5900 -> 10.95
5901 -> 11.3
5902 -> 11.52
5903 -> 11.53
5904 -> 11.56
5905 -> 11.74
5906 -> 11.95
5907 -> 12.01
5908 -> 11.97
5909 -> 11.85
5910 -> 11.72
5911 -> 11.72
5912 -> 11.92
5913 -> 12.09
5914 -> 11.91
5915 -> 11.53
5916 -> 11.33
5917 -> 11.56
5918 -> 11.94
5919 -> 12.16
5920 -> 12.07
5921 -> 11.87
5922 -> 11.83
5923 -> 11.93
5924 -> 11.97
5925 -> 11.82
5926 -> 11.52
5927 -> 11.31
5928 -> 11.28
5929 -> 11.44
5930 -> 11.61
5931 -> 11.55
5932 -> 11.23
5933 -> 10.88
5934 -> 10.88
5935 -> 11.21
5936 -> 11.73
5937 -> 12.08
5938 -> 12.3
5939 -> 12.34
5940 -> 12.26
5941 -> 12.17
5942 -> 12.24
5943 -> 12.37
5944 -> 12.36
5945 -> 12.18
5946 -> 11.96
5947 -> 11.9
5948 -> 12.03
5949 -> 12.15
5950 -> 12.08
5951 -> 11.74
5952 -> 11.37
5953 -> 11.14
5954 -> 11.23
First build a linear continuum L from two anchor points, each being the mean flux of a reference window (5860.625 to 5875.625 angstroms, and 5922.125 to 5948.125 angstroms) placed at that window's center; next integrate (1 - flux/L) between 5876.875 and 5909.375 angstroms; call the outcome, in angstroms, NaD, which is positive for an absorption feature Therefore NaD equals 2.52 angstroms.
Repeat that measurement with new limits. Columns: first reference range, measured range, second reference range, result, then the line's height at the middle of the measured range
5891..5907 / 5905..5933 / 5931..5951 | -1.42 angstroms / 11.2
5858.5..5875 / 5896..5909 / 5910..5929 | 0.66 angstroms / 11.8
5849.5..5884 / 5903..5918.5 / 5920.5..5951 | 0.09 angstroms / 11.8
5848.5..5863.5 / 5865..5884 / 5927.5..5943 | -0.47 angstroms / 11.7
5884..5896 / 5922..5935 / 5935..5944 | 0.25 angstroms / 11.7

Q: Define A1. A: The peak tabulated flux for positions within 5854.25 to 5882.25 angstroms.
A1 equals 12.73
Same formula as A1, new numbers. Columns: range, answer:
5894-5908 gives 12.01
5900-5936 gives 12.16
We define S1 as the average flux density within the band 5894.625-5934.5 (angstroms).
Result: 11.4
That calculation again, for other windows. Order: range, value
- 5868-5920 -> 11.3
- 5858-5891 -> 11.7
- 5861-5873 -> 11.9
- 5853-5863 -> 11.8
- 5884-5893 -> 10.3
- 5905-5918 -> 11.8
